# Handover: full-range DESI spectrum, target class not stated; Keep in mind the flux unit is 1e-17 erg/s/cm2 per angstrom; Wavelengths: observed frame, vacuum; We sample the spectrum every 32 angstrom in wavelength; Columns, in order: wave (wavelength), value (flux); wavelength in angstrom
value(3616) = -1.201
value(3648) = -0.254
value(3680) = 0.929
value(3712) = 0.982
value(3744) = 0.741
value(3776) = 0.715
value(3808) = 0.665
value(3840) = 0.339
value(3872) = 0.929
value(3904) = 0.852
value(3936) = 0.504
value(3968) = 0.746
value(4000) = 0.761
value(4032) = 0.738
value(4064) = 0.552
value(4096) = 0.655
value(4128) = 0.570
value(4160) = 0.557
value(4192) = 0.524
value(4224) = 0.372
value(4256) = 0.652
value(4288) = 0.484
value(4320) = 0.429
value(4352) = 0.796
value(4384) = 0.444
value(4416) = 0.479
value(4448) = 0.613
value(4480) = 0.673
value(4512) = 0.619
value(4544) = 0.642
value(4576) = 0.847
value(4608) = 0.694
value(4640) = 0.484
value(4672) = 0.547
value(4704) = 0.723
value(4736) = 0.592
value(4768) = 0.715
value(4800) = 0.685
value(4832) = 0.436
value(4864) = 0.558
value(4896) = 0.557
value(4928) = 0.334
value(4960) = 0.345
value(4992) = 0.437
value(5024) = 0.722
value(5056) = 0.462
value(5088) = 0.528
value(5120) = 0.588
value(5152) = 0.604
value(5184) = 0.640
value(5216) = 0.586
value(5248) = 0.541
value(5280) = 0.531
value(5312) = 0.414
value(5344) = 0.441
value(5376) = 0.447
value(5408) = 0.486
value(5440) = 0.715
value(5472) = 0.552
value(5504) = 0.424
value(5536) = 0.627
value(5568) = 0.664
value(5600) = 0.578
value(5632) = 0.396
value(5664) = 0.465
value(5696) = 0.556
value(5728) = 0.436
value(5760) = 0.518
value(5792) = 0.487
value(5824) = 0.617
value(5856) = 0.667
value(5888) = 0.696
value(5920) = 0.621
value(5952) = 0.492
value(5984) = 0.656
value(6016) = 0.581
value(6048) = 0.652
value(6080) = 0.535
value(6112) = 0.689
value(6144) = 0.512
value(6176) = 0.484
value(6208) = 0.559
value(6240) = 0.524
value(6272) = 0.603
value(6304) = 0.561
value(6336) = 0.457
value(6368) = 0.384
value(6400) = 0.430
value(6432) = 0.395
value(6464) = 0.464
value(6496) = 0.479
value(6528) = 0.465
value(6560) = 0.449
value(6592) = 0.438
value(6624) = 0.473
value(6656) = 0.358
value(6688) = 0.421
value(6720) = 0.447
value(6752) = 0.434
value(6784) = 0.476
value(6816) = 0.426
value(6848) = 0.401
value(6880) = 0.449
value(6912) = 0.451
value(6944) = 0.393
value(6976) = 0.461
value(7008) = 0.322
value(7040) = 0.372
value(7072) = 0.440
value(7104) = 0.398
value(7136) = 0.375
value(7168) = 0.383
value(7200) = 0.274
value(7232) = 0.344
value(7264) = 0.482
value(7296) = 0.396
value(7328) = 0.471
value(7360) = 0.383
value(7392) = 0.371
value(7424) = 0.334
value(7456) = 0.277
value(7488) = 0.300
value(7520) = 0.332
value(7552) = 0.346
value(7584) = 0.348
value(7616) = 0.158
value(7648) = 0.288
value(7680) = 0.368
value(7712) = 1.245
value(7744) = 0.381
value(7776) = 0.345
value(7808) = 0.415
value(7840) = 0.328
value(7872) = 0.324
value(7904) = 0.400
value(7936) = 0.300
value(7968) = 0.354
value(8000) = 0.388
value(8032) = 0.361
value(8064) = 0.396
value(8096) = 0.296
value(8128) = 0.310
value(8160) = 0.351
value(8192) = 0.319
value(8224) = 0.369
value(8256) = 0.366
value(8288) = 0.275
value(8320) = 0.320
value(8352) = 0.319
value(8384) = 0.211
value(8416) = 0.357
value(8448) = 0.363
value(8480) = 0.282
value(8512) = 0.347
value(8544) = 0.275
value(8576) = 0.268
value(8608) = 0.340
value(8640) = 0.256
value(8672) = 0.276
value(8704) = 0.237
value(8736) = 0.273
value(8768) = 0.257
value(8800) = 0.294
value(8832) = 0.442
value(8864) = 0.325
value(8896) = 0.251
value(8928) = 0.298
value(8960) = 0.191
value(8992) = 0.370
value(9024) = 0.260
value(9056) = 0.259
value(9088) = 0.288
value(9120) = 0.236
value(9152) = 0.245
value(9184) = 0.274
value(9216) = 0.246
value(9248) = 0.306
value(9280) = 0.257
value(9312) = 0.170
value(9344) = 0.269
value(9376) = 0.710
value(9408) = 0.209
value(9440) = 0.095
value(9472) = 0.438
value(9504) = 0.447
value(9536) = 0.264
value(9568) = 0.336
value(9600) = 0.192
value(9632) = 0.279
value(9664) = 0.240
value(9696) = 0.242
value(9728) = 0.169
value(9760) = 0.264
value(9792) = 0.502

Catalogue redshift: 1.07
